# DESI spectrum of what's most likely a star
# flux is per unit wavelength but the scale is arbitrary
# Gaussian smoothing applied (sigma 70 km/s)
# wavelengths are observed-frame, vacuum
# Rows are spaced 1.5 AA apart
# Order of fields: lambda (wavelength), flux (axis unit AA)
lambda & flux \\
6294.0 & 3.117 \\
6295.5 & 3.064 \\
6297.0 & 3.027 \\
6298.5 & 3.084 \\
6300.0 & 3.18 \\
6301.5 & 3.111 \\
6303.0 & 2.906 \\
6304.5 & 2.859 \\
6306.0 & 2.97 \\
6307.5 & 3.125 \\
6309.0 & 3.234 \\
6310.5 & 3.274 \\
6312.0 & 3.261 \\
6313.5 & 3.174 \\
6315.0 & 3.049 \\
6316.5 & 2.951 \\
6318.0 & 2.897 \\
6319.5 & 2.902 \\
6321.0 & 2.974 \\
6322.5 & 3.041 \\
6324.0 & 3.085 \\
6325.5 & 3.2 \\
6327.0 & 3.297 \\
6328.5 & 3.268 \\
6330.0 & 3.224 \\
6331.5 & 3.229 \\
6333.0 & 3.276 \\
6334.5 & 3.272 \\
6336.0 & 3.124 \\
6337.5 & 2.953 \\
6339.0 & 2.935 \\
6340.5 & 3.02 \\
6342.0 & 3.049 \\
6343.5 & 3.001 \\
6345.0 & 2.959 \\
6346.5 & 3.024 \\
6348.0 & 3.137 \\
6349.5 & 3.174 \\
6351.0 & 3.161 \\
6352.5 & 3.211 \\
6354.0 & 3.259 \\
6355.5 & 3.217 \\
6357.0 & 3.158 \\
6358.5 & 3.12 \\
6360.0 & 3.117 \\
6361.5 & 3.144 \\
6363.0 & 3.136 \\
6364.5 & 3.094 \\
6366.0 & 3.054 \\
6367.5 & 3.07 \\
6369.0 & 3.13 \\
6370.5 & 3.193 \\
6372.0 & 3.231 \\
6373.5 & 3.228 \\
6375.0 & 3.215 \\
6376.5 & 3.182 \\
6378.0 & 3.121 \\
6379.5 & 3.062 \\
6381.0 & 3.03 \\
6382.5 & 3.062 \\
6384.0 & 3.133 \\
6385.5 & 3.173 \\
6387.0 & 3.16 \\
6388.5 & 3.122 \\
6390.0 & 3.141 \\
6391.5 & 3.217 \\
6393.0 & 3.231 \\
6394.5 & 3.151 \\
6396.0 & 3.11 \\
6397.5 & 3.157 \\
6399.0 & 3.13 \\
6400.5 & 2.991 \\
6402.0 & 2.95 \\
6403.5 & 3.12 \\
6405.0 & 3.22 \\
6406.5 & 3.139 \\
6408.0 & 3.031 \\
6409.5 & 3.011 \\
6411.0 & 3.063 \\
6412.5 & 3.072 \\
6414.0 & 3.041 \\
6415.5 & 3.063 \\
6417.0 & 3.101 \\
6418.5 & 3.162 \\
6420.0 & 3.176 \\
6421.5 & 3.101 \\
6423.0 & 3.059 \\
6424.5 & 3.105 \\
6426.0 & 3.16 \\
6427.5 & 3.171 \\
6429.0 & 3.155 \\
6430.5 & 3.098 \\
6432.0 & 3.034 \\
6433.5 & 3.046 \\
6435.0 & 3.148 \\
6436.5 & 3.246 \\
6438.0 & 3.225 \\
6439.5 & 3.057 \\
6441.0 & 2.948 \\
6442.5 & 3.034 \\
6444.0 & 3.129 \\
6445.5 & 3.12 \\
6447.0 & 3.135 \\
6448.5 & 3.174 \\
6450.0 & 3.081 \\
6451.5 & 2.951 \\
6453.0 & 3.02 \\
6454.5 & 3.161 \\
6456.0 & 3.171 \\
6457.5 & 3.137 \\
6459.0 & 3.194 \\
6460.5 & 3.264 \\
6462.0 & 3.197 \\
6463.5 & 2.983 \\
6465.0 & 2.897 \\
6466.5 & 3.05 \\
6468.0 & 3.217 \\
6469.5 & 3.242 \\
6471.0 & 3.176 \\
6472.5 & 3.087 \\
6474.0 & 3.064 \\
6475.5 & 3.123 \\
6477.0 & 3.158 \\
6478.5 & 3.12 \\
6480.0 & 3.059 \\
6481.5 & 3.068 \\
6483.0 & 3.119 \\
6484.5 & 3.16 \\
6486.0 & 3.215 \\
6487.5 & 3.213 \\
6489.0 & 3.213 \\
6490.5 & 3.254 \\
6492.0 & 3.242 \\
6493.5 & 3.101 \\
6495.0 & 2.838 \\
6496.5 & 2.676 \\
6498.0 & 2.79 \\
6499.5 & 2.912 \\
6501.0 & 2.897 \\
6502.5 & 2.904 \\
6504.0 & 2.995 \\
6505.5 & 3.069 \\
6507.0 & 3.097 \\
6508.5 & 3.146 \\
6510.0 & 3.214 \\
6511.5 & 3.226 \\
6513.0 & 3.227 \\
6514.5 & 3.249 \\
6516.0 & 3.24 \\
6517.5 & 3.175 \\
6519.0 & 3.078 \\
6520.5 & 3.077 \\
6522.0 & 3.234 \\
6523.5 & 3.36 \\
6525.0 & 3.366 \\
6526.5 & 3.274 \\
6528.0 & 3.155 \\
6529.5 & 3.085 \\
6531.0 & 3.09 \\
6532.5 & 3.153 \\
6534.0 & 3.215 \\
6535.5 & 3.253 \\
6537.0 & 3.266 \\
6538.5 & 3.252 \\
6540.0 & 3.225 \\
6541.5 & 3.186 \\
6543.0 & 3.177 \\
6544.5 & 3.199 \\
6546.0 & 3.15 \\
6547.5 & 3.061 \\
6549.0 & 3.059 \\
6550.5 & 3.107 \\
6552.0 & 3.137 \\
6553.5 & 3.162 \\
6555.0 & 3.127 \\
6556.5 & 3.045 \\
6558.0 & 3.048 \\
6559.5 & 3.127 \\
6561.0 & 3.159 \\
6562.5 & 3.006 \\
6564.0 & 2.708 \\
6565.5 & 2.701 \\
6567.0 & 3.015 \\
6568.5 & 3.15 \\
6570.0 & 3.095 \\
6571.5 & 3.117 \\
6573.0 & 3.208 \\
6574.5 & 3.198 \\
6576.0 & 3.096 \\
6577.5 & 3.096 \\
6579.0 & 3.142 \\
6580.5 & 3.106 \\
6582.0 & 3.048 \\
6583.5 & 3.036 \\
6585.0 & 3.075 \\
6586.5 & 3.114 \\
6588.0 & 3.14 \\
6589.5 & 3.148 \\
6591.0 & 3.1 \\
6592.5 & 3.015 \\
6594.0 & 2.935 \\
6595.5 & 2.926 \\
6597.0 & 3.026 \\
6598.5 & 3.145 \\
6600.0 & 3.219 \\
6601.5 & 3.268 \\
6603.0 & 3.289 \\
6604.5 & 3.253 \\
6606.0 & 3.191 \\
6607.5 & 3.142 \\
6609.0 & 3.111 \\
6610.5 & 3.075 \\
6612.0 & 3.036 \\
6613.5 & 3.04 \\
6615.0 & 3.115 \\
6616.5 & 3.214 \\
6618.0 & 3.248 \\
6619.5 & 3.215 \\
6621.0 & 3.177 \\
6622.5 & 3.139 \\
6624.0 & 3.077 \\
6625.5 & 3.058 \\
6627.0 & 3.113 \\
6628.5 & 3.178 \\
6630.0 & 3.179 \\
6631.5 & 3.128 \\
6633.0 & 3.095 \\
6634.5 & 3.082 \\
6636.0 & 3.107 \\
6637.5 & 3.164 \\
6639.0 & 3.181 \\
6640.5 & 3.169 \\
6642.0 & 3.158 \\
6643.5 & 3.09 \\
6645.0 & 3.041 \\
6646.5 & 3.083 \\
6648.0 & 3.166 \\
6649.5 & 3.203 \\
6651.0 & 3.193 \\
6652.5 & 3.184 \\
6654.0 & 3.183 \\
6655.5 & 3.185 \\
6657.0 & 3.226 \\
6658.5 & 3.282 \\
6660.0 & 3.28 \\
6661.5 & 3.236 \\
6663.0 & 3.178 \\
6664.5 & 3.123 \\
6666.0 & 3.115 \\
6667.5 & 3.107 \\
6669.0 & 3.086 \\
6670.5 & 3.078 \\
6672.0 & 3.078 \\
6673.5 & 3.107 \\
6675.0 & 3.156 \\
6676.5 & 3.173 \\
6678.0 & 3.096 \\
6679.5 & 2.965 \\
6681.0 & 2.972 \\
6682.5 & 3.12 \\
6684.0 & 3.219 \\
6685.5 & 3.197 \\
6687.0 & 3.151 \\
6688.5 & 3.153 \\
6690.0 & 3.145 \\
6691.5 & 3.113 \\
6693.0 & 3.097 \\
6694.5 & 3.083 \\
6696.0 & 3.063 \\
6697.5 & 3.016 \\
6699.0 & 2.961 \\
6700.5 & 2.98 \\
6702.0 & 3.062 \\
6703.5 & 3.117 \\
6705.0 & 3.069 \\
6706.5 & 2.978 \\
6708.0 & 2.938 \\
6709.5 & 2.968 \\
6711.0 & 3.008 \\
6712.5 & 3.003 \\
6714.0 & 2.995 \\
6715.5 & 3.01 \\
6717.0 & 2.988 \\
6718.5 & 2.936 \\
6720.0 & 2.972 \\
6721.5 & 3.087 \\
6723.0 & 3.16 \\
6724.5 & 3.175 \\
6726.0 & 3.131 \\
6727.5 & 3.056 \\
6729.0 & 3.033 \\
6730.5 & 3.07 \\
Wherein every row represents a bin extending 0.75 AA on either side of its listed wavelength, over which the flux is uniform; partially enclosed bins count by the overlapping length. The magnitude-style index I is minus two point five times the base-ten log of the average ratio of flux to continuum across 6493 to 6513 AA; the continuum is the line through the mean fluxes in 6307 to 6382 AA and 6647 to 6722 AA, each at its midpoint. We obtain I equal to 0.04 mag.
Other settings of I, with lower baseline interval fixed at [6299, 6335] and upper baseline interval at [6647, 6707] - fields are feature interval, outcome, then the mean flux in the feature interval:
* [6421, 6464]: 0.001 mag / 3.11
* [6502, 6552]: -0.017 mag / 3.17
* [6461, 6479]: 0.002 mag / 3.11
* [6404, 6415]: 0.012 mag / 3.08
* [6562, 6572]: 0.055 mag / 2.97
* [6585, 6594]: 0.012 mag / 3.09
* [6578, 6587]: 0.012 mag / 3.09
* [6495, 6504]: 0.098 mag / 2.85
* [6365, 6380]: -0.012 mag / 3.15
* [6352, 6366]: -0.014 mag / 3.16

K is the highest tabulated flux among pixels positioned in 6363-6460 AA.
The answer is 3.246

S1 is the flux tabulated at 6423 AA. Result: 3.059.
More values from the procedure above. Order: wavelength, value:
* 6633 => 3.095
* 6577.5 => 3.096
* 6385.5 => 3.173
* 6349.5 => 3.174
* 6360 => 3.117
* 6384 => 3.133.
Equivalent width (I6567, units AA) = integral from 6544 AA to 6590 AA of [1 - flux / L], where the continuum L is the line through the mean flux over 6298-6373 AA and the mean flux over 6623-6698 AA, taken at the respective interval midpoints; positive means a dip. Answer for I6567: 0.7 AA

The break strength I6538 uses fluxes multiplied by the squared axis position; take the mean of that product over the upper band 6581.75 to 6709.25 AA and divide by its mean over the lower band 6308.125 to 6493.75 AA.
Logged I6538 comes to 1.08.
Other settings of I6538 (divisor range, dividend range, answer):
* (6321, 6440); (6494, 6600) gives 1.04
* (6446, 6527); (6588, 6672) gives 1.05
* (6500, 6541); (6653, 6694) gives 1.04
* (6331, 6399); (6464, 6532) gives 1.04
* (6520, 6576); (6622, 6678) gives 1.04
